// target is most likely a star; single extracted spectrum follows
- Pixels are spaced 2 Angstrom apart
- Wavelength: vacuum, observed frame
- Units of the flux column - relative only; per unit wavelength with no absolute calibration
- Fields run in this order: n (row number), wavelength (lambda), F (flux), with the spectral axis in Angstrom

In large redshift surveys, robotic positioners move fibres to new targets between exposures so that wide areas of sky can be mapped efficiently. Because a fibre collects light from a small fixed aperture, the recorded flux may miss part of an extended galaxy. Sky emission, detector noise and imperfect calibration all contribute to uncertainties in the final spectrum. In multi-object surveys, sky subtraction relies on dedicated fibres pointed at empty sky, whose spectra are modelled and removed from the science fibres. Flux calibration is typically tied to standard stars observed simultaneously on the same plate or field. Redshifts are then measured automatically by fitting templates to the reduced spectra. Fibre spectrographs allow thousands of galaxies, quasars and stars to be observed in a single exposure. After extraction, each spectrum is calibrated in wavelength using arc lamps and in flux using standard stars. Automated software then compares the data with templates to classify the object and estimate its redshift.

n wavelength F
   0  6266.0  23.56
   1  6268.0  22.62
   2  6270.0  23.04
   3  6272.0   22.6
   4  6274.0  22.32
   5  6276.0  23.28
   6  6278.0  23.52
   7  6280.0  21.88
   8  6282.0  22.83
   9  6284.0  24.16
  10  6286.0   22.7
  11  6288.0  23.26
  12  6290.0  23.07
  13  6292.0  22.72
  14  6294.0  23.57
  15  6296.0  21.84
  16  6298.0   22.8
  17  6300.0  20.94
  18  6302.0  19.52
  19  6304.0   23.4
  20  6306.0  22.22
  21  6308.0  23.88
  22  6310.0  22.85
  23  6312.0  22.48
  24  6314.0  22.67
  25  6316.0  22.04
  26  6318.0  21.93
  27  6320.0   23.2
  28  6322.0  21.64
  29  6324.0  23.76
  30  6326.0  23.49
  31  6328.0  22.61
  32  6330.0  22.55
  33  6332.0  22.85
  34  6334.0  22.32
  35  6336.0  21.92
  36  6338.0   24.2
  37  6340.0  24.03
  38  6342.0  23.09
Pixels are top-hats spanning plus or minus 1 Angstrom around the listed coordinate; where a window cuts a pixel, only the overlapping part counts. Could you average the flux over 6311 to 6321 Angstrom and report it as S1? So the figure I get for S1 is 22.5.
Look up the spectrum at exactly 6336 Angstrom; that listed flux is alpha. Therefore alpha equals 21.92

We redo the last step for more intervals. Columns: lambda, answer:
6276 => 23.28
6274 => 22.32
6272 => 22.6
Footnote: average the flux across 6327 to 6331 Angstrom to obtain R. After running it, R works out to 22.6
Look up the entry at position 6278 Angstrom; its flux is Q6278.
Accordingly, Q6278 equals 23.52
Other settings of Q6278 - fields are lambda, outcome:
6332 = 22.85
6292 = 22.72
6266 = 23.56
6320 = 23.2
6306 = 22.22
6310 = 22.85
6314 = 22.67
